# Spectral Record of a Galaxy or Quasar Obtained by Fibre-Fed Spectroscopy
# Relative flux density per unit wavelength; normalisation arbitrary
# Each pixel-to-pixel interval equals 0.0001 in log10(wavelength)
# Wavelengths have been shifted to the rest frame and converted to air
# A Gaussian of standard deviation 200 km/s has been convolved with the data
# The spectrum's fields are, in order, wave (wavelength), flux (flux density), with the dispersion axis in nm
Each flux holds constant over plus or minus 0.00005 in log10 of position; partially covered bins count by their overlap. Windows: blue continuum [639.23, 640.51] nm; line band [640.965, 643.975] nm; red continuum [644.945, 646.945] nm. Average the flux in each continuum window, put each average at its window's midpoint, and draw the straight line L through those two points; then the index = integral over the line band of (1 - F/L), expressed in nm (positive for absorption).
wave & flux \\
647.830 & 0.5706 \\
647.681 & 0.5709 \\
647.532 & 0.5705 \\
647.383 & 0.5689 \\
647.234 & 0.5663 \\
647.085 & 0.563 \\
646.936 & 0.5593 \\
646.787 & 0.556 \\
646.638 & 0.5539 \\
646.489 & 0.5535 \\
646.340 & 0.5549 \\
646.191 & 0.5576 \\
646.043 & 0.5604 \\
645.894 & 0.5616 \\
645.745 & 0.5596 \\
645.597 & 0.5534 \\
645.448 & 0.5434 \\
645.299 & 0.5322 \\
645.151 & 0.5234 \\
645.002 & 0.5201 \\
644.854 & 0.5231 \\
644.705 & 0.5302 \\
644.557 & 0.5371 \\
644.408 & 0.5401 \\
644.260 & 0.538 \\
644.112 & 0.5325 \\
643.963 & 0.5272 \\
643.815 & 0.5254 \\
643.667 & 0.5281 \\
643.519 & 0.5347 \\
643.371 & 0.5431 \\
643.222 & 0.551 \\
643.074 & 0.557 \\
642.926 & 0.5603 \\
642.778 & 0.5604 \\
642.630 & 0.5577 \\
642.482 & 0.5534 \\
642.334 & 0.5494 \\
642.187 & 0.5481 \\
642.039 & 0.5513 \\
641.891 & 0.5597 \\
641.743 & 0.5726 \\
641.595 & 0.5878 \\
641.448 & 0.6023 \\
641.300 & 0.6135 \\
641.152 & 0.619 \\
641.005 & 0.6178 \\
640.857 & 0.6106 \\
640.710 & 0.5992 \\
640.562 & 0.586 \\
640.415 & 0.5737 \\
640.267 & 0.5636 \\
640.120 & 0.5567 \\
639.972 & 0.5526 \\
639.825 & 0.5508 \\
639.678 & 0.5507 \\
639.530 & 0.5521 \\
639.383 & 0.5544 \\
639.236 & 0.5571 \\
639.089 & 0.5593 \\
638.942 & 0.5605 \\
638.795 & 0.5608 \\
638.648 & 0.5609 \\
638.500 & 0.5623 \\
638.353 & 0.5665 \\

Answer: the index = -0.05 nm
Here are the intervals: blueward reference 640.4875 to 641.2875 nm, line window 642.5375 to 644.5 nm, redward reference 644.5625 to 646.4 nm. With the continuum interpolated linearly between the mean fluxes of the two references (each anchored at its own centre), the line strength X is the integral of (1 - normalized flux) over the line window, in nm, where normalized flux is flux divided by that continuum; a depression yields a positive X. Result 0.10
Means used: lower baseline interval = 0.607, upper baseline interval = 0.543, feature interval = 0.543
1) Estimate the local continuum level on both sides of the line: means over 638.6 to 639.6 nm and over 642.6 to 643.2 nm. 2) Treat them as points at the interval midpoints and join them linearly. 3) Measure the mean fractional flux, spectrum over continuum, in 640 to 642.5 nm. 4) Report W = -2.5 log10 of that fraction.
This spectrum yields -0.04 mag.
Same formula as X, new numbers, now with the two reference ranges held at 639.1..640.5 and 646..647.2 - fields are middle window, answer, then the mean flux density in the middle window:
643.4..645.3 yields 0.09 nm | 0.531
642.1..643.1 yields 0.00 nm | 0.555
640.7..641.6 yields -0.08 nm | 0.61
